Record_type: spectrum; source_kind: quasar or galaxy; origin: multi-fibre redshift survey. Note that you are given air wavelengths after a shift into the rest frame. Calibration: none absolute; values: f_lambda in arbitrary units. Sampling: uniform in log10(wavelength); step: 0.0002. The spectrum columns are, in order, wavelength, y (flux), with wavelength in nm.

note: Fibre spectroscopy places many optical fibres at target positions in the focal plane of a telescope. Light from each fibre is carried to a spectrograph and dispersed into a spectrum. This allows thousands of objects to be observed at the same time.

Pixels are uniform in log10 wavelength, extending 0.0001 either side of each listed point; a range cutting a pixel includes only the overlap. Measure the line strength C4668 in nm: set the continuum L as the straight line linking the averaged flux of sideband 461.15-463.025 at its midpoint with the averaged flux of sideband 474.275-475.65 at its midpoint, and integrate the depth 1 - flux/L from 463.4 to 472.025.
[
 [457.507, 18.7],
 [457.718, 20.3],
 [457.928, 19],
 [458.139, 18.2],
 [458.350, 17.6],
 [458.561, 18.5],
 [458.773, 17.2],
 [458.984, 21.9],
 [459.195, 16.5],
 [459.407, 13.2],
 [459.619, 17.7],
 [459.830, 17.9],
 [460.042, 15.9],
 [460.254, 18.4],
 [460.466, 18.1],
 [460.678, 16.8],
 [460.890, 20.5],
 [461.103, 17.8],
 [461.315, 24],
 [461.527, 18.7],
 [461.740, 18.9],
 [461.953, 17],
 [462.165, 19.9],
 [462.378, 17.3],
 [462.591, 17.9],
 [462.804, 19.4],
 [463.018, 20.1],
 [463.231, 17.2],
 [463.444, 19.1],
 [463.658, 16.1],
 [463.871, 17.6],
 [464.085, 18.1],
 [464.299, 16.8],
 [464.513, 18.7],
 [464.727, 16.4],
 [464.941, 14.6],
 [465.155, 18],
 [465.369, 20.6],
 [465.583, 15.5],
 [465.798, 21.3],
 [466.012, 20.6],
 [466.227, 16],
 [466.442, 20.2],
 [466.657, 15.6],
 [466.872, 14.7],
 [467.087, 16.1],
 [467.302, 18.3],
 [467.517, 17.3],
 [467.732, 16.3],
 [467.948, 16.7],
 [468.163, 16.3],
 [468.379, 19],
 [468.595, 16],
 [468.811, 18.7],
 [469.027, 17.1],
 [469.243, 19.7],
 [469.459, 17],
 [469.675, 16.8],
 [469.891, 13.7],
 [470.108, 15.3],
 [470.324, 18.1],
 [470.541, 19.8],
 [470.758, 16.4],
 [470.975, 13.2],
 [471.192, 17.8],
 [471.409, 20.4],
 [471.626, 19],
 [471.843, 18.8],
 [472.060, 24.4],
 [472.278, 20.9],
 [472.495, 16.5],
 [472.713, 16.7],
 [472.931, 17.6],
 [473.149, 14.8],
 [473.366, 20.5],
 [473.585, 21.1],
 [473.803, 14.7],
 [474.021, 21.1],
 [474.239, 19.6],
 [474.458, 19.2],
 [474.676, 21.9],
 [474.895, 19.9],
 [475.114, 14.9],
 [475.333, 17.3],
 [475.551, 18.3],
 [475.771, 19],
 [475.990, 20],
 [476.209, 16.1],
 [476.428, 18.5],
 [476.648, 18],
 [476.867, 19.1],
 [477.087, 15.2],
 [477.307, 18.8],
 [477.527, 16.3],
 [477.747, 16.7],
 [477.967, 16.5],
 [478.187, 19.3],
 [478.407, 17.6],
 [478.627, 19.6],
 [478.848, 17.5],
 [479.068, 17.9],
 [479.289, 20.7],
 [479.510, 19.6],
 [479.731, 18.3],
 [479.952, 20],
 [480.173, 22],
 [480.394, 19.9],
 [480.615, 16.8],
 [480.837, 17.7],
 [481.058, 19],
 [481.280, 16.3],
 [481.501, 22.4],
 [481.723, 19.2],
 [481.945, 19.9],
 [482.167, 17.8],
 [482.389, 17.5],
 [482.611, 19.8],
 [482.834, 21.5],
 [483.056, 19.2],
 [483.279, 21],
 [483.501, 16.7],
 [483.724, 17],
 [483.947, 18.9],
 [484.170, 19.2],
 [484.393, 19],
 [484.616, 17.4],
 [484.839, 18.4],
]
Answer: 0.66 nm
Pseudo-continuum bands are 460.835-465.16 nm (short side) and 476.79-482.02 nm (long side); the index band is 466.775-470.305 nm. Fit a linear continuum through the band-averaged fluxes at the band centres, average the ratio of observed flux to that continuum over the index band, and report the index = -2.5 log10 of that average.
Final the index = 0.094 mag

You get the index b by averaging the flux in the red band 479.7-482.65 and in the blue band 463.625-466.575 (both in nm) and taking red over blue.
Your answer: 1.06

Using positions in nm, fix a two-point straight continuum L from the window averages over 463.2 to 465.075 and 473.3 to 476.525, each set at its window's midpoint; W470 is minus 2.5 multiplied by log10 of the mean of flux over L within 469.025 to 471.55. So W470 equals 0.06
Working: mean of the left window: 17.2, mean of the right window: 18.8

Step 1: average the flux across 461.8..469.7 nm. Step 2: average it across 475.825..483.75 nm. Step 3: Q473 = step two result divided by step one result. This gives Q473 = 1.05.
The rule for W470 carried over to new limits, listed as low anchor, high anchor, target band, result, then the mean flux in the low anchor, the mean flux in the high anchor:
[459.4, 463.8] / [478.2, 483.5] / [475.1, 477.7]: 0.073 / 18.3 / 19.1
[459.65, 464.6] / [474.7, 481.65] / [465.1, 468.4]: 0.045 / 18.3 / 18.4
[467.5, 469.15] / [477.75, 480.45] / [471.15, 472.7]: -0.105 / 17.2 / 19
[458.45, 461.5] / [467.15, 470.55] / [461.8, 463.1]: -0.040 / 18.2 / 17.2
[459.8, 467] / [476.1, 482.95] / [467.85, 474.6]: 0.020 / 18.1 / 18.6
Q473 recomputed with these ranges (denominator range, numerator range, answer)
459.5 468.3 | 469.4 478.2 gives 1.01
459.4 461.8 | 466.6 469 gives 0.92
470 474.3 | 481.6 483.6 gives 1.05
